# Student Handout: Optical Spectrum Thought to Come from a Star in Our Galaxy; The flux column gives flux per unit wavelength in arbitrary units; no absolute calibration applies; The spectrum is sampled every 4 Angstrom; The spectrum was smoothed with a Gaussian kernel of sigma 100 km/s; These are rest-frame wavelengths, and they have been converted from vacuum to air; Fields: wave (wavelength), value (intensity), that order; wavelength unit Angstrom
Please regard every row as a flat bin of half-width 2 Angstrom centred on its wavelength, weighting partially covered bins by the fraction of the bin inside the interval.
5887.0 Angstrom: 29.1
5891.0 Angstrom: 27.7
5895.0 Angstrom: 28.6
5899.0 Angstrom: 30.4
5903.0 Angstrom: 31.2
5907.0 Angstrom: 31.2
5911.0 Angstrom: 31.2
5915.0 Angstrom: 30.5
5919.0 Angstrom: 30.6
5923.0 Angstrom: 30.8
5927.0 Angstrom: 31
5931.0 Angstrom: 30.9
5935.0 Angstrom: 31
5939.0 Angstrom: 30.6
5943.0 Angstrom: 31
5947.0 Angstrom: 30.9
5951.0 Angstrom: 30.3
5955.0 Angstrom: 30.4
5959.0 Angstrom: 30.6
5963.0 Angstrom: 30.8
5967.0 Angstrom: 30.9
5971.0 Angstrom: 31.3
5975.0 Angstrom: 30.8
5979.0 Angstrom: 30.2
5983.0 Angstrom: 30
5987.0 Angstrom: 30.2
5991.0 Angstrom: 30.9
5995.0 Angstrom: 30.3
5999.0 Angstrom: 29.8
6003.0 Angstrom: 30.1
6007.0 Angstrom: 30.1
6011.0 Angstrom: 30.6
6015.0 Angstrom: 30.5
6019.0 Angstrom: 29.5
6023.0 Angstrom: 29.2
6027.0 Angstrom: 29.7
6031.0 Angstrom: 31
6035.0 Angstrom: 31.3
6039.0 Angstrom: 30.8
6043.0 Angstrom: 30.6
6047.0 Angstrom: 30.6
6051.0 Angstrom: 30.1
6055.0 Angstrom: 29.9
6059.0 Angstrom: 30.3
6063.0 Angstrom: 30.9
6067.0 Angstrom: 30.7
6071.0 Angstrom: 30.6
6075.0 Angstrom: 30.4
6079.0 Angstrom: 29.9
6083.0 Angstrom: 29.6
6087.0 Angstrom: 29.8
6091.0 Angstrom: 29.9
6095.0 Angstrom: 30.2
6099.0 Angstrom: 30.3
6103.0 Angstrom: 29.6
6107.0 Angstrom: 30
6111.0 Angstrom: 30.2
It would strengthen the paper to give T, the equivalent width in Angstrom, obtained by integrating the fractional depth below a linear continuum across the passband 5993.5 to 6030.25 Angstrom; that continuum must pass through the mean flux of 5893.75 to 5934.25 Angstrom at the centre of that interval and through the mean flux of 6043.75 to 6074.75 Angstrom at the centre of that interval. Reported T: 0.6 Angstrom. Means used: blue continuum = 30.7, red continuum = 30.4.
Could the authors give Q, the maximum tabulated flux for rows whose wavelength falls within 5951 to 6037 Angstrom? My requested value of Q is 31.3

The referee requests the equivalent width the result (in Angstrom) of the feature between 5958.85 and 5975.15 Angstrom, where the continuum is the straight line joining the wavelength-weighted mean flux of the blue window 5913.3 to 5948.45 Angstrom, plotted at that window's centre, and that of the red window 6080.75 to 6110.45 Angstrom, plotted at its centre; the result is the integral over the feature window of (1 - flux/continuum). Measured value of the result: -0.2 Angstrom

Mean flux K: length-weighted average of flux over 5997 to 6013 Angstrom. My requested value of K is 30.2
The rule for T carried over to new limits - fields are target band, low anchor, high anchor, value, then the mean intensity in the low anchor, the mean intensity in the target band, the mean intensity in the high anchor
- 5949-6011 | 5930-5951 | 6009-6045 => 0.32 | 30.8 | 30.5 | 30.4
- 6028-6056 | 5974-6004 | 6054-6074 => -0.16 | 30.3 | 30.6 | 30.5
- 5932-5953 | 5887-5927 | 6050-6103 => -0.38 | 30.2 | 30.8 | 30.2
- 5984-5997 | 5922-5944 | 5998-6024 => -0.08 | 30.9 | 30.4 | 30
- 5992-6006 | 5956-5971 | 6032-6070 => 0.27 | 30.8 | 30.1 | 30.6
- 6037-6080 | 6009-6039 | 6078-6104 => -0.50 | 30.3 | 30.4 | 29.9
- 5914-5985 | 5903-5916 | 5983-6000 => -0.06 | 31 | 30.7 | 30.3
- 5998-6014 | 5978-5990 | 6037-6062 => 0.04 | 30.2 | 30.2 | 30.4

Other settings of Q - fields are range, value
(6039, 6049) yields 30.8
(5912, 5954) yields 31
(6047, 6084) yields 30.9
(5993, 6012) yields 30.6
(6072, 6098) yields 30.4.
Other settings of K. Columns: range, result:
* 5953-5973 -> 30.8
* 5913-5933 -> 30.8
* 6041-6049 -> 30.6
